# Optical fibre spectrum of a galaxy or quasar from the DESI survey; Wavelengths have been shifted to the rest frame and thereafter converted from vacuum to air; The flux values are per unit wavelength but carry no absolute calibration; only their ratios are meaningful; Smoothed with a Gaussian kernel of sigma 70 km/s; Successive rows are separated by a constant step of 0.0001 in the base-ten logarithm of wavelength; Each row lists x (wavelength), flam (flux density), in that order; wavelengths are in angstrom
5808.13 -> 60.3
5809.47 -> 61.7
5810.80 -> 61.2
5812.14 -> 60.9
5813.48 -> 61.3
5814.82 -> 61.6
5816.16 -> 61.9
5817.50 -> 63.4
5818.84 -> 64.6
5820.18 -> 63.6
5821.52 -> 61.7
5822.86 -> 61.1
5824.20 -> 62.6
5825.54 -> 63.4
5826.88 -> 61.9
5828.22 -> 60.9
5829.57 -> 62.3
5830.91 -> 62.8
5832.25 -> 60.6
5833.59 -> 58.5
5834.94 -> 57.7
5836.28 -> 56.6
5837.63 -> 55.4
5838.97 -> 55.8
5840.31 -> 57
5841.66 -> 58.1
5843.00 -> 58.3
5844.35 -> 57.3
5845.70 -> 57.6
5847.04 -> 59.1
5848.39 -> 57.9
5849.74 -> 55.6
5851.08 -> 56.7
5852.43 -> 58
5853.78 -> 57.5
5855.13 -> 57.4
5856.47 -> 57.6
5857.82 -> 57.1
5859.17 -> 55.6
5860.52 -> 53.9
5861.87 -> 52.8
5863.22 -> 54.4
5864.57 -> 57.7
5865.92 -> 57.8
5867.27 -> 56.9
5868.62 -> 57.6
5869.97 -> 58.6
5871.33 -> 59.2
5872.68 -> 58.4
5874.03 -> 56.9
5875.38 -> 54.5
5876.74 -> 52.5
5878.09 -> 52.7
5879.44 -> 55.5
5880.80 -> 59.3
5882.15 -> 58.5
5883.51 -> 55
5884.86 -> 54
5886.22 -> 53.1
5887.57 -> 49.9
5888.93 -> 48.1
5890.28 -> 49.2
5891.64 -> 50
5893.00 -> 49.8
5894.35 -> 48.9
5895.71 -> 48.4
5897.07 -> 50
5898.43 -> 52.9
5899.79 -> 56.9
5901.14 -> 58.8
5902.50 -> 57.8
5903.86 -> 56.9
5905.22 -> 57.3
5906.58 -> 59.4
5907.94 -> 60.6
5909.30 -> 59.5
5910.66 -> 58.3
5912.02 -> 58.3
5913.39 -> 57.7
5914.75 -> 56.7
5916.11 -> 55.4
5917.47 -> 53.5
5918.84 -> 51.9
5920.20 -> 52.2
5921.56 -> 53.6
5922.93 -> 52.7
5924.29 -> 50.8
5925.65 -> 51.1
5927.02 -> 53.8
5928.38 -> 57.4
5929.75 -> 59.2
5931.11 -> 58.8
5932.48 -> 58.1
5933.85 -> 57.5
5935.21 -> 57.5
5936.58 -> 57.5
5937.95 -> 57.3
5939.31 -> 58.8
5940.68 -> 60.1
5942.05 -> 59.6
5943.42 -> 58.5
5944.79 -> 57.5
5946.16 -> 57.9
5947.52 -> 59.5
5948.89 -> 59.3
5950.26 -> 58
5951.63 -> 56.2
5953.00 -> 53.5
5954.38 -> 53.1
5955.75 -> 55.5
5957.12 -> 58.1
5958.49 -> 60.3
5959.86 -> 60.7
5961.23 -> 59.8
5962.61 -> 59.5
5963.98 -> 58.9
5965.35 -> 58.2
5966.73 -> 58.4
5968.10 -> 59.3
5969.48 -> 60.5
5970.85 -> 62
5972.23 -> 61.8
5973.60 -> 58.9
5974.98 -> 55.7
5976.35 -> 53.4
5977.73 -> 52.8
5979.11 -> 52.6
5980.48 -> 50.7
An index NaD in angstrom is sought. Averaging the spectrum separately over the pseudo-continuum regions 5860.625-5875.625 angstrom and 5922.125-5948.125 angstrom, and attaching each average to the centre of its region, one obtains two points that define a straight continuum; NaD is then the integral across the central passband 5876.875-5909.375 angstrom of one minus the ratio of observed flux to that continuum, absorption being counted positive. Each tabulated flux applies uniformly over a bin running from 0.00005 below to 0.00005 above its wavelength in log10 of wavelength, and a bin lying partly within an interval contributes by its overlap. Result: 1.55 angstrom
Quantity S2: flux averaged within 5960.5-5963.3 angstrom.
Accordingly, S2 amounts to 59.6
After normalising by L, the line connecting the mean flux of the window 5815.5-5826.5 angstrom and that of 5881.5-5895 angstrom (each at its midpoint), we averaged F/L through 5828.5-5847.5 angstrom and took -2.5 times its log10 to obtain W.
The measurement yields 0.03 mag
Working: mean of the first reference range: 62.8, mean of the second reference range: 51.6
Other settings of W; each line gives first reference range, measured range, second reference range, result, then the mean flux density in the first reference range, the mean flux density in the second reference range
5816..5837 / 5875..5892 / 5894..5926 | 0.08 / 61.4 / 55.1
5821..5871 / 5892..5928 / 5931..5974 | 0.07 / 58.1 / 58.4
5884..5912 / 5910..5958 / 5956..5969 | 0.01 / 54.1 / 59.1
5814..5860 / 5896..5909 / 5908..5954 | 0.02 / 59.3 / 56.6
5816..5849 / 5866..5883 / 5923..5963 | 0.04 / 60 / 57.3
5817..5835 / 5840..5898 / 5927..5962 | 0.10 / 61.9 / 57.9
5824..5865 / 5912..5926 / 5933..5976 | 0.08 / 58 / 58.3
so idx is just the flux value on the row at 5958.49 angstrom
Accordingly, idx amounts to 60.3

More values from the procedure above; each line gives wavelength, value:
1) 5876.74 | 52.5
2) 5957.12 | 58.1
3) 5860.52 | 53.9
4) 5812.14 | 60.9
